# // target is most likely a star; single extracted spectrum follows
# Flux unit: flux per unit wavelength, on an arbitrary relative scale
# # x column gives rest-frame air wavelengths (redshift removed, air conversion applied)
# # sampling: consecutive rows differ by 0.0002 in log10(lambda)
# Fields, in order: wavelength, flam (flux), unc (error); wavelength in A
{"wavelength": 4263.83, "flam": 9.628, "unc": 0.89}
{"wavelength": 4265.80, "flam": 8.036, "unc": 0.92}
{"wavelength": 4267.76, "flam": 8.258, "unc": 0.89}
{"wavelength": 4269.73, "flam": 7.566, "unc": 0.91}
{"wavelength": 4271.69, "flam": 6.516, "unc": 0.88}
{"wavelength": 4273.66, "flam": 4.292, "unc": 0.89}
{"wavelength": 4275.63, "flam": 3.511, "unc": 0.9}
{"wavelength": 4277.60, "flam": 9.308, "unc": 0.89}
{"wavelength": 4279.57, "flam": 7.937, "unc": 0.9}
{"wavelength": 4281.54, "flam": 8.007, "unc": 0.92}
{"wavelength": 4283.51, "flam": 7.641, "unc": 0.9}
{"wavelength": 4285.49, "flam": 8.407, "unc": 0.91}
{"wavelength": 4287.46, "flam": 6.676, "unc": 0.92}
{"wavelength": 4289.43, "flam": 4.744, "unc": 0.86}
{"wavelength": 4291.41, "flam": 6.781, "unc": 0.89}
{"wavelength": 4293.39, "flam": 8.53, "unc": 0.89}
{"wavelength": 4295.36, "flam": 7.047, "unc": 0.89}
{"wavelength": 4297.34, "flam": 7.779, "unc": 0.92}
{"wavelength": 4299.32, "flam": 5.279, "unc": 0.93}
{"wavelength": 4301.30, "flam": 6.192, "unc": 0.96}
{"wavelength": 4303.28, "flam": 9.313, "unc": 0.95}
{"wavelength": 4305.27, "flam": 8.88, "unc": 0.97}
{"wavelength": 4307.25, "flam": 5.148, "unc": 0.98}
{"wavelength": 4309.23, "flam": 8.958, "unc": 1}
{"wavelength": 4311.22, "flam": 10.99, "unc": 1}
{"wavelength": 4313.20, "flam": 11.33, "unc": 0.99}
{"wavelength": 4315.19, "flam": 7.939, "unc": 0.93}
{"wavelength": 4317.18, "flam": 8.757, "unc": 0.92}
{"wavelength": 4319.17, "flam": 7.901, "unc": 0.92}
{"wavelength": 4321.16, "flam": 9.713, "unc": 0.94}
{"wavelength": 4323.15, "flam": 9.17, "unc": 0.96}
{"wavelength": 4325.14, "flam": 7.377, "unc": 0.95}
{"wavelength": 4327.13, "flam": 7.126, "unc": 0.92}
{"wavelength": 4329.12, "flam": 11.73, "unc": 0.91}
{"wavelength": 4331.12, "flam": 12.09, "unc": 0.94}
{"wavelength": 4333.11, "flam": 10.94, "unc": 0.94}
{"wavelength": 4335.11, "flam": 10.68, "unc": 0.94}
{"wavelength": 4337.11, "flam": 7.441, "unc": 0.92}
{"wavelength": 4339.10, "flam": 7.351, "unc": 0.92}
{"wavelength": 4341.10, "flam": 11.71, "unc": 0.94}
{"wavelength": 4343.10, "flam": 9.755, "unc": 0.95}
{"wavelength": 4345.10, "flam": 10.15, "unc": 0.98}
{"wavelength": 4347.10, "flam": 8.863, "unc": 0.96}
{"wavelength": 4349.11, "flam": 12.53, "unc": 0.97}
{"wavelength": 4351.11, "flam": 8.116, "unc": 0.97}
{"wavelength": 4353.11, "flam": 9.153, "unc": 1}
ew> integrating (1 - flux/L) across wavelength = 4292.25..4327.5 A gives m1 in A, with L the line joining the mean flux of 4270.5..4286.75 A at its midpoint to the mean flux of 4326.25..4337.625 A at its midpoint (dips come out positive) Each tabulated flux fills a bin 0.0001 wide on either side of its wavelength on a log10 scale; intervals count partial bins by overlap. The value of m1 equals 2.4 A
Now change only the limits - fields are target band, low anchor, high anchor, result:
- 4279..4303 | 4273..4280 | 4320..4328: -1.02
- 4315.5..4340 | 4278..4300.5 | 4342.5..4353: -0.63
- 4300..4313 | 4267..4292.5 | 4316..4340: -0.28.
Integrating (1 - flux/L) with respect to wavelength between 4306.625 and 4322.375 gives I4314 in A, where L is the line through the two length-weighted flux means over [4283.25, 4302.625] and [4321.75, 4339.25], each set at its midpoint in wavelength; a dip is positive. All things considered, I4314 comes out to -1.1 A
